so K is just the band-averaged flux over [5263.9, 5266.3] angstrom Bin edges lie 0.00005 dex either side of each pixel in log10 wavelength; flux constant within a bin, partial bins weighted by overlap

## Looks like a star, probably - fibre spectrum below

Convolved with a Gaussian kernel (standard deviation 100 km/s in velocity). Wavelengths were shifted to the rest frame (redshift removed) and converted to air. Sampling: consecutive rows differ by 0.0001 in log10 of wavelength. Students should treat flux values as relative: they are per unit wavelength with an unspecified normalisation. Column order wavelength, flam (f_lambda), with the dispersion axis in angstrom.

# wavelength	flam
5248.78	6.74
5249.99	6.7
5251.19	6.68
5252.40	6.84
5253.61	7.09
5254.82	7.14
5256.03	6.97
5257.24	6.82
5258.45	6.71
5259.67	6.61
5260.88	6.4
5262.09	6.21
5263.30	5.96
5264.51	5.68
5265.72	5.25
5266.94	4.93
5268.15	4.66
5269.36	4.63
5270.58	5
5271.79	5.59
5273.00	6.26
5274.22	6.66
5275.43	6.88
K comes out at 5.48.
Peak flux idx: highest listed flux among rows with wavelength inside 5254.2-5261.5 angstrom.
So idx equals 7.14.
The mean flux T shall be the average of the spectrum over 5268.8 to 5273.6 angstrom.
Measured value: 5.38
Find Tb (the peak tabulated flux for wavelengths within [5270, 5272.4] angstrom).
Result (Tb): 5.59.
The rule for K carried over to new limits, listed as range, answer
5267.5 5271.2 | 4.77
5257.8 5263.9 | 6.38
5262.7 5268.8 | 5.29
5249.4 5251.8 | 6.71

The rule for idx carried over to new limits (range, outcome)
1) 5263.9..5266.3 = 5.68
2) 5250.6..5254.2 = 7.09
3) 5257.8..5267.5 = 6.71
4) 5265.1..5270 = 5.25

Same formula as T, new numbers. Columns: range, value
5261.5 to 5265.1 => 5.96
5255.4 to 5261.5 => 6.7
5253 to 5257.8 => 7.01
